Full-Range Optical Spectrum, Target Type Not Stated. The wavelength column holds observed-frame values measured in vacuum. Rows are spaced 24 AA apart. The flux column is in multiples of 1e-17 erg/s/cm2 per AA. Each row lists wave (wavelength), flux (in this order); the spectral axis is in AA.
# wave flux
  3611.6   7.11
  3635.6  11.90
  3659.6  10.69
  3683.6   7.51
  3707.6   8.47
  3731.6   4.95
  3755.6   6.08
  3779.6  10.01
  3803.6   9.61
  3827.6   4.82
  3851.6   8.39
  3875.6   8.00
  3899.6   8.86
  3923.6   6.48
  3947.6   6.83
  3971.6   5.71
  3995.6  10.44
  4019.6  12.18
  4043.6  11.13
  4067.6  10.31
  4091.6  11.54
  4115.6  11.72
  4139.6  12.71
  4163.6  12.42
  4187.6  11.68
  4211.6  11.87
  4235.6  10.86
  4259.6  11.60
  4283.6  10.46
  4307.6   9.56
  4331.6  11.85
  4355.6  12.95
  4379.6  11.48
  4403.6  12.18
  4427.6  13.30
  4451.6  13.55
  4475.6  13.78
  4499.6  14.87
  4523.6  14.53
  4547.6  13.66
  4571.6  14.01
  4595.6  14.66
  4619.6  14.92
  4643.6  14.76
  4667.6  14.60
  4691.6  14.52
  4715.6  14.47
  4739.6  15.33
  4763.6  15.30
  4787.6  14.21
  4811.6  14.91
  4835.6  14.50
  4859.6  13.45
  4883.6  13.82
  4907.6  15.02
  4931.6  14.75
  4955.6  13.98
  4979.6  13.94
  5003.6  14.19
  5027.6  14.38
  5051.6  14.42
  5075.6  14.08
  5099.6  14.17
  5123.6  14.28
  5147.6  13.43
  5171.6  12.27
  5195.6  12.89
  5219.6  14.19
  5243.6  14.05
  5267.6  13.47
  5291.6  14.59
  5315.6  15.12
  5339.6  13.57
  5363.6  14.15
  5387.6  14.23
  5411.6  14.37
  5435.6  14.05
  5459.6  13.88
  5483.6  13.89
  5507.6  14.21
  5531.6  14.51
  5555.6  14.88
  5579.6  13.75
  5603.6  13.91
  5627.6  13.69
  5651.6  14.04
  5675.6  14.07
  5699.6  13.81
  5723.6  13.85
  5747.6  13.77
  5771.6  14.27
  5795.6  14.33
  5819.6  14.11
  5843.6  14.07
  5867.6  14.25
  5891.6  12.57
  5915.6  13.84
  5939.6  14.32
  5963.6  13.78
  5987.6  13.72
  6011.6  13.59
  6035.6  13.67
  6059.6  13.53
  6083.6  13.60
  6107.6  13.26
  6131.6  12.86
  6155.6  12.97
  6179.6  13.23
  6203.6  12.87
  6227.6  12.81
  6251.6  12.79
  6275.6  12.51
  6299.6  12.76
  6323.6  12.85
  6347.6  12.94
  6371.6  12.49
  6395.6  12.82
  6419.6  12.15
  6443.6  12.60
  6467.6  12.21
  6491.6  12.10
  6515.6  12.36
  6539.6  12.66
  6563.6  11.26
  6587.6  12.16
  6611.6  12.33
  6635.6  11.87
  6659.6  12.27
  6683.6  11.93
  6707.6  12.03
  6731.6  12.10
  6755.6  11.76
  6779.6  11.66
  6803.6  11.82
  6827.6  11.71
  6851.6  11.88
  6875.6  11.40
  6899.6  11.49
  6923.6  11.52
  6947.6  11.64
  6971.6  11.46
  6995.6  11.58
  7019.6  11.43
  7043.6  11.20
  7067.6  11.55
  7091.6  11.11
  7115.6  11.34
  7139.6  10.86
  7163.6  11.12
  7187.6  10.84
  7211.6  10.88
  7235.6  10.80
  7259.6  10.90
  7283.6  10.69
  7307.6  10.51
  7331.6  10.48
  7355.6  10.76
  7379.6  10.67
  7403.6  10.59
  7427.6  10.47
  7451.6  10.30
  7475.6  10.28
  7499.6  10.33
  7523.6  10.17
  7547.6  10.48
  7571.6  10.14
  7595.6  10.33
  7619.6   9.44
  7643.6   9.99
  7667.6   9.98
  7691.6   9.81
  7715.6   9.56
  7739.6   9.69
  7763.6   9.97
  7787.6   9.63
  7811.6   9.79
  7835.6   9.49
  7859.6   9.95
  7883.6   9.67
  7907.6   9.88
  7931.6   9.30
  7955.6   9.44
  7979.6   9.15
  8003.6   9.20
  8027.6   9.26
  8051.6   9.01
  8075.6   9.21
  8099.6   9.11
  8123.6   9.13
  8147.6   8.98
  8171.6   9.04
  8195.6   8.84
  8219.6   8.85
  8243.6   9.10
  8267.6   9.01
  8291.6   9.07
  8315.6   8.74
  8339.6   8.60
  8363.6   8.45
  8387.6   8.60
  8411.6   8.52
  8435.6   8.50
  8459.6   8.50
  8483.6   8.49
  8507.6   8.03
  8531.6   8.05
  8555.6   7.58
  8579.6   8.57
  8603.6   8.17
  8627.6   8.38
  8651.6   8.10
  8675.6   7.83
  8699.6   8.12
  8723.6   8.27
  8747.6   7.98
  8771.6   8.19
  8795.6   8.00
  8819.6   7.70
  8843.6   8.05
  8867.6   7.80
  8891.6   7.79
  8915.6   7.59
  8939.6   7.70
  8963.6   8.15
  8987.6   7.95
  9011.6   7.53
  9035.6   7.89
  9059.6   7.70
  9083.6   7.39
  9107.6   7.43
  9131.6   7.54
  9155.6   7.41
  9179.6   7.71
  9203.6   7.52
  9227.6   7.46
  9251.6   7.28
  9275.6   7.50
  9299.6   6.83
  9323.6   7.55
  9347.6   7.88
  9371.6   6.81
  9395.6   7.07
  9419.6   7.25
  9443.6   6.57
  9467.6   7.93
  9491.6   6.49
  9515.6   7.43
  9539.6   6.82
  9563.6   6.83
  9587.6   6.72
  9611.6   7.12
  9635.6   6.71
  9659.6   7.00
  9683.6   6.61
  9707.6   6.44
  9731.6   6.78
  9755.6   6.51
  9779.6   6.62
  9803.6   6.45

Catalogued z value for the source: 0.000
